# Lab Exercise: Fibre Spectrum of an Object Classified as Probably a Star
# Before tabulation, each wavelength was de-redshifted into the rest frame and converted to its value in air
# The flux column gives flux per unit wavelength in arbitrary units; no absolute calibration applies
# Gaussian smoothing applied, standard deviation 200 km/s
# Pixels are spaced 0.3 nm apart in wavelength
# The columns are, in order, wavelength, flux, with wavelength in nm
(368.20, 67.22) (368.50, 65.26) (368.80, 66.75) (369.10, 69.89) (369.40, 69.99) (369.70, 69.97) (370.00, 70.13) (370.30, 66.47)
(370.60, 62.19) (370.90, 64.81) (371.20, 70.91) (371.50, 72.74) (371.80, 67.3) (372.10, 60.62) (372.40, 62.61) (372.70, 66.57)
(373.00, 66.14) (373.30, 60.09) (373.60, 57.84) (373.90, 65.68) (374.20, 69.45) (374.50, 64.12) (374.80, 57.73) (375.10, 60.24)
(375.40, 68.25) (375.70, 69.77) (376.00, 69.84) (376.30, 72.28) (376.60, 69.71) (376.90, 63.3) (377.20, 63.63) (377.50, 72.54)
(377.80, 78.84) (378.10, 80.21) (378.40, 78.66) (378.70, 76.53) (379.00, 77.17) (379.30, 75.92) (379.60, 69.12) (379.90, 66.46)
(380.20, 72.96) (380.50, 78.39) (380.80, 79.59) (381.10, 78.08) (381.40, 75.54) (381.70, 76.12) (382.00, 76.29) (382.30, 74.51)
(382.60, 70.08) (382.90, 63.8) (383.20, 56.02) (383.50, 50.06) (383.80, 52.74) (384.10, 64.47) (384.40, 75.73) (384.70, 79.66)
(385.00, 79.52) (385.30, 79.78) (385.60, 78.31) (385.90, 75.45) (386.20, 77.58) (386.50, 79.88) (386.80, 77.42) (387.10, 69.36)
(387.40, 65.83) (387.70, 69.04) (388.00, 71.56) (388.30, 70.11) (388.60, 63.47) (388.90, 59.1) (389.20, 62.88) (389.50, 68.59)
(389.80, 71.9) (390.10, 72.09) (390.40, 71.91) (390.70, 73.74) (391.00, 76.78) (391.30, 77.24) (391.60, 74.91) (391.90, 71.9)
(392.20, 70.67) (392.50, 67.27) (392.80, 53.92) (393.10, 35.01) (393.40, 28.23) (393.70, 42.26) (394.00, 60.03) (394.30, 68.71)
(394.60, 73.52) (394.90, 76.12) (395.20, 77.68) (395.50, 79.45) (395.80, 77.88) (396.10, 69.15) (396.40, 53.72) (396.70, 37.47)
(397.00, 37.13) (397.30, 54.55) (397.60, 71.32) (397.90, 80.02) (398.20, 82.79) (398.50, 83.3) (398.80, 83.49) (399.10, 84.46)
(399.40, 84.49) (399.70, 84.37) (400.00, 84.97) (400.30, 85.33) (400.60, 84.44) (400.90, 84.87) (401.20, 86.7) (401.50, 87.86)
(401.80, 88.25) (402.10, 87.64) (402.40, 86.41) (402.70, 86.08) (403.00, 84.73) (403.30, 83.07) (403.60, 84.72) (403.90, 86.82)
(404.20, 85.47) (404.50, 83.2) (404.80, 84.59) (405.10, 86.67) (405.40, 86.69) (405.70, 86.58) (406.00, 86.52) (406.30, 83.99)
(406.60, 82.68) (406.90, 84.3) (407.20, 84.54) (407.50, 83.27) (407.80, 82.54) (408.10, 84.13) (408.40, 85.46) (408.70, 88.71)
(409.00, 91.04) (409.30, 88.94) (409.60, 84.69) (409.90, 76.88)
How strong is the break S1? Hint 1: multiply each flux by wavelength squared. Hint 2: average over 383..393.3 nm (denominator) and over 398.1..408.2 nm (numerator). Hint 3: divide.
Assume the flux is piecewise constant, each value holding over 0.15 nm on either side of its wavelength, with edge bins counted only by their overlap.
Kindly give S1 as 1.34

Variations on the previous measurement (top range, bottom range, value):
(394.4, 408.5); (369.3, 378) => 1.39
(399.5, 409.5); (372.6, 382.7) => 1.39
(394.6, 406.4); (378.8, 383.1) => 1.19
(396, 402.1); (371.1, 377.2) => 1.31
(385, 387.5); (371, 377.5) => 1.23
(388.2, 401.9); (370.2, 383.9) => 1.13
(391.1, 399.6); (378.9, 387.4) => 0.98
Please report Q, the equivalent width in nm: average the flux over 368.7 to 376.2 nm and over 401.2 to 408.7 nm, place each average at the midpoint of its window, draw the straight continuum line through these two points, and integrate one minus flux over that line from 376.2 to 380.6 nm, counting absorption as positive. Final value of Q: -0.22 nm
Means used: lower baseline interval 66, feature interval 73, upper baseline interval 85.4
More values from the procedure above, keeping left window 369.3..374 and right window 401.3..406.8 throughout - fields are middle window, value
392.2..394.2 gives 0.73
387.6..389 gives 0.17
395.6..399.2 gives 0.61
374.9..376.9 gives 0.02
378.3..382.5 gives -0.24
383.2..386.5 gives 0.13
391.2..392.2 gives 0.05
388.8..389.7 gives 0.15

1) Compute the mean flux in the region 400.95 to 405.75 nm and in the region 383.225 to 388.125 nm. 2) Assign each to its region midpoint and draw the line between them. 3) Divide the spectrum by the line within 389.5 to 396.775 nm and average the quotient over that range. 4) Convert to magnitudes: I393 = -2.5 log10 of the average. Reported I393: 0.181 mag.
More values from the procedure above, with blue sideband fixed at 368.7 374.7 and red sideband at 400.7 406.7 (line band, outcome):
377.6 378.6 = -0.13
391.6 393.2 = 0.26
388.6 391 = 0.13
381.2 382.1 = -0.06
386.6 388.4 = 0.07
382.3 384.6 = 0.16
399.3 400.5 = -0.02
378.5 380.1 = -0.04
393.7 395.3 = 0.17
